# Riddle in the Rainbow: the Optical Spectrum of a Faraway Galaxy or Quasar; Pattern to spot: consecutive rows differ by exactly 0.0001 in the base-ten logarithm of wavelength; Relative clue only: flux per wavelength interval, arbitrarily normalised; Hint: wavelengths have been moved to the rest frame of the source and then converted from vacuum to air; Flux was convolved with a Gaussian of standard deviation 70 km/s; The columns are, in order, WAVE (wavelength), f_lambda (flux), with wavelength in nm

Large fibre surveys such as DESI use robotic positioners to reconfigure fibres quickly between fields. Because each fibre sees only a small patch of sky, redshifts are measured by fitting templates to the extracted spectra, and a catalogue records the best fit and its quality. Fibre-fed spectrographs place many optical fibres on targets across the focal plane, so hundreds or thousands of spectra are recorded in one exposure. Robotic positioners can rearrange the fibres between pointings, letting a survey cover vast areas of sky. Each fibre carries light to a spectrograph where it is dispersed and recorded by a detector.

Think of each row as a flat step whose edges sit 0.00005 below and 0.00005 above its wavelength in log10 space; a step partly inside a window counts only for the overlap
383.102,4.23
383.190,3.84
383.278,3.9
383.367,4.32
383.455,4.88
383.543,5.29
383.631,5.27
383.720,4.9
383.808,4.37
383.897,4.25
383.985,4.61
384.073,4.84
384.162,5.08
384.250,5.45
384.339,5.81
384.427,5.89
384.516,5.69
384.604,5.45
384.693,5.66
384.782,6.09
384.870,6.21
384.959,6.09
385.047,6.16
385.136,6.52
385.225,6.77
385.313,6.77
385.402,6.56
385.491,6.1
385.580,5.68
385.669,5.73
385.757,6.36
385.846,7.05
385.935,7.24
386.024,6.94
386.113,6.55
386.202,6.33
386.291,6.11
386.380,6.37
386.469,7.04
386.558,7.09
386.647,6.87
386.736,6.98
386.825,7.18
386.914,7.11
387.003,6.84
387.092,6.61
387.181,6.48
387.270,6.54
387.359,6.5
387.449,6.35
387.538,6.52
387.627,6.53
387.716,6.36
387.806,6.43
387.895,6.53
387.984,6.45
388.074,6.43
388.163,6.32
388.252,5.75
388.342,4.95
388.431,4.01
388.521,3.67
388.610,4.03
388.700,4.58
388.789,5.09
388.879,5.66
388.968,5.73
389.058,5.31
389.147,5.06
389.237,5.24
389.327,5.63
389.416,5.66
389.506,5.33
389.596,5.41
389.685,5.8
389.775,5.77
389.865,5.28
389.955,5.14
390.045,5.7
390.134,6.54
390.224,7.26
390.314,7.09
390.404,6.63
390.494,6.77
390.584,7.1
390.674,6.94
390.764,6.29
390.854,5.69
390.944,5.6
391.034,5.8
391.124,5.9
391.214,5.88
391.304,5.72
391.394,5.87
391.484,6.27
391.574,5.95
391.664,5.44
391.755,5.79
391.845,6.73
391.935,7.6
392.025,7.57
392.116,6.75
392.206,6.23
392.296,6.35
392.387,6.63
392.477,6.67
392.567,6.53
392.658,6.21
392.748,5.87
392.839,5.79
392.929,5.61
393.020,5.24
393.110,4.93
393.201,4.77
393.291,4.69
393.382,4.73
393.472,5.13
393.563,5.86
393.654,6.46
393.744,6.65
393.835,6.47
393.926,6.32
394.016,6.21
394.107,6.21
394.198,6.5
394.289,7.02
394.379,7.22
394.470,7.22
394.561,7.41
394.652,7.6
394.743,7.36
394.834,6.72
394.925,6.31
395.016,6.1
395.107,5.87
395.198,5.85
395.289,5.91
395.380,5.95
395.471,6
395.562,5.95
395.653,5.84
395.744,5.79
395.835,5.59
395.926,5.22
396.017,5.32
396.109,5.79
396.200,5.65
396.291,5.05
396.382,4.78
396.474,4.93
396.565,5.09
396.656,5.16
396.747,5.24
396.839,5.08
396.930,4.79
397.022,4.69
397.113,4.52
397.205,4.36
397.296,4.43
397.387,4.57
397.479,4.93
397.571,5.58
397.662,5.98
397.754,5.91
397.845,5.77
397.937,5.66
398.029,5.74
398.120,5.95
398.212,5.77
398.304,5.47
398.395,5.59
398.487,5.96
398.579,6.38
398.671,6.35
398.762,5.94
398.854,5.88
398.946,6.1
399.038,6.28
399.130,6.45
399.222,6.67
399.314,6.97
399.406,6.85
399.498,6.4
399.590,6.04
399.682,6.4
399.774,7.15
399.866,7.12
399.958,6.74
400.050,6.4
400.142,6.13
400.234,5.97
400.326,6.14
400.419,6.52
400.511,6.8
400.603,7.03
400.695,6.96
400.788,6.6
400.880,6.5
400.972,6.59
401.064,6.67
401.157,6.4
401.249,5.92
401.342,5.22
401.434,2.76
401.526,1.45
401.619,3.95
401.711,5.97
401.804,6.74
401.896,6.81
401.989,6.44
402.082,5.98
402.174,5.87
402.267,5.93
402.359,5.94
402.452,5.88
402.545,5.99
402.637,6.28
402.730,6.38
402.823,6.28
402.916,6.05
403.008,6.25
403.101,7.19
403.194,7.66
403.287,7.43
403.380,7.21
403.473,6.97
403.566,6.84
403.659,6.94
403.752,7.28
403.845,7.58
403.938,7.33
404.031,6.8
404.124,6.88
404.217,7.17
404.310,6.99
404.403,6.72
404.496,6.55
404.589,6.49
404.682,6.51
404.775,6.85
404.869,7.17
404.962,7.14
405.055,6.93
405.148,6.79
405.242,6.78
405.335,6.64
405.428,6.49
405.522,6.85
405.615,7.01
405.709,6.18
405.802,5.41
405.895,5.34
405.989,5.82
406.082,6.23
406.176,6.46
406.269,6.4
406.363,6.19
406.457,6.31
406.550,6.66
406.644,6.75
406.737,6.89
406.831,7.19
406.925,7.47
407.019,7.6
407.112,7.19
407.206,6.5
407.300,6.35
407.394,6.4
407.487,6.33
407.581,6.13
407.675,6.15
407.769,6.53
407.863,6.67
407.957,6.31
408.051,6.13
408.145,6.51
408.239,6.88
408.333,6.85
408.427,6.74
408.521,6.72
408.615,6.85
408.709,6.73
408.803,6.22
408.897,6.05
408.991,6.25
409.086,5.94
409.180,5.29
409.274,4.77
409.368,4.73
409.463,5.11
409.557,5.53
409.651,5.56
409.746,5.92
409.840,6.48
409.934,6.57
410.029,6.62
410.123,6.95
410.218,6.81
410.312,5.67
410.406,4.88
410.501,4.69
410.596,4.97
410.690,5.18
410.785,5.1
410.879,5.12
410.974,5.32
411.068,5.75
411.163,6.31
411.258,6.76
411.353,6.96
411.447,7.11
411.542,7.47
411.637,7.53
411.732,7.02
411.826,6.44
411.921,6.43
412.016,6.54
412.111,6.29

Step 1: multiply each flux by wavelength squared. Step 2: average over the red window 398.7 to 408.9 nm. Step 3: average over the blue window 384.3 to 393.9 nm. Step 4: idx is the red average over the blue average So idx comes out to 1.1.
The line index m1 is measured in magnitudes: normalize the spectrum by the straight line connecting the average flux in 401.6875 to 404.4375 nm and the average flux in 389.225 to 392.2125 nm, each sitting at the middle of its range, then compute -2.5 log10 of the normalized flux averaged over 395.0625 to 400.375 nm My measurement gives 0.12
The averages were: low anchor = 6.14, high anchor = 6.66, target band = 5.76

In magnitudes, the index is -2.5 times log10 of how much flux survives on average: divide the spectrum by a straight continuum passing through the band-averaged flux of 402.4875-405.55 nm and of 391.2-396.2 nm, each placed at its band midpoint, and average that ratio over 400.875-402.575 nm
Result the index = 0.19 mag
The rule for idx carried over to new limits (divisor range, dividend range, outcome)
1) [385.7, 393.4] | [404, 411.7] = 1.15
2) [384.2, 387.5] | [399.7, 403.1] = 1.02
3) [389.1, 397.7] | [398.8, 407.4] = 1.15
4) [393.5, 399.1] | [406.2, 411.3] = 1.13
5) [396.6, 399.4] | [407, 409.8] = 1.16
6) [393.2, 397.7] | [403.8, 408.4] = 1.22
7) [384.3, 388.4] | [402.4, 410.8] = 1.11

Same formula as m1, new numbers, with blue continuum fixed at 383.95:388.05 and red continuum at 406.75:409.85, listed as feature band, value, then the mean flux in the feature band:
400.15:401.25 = -0.04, 6.52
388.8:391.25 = 0.07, 5.92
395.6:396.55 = 0.17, 5.39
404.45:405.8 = -0.06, 6.7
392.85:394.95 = 0.02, 6.2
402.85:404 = -0.12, 7.04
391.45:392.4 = -0.03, 6.48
